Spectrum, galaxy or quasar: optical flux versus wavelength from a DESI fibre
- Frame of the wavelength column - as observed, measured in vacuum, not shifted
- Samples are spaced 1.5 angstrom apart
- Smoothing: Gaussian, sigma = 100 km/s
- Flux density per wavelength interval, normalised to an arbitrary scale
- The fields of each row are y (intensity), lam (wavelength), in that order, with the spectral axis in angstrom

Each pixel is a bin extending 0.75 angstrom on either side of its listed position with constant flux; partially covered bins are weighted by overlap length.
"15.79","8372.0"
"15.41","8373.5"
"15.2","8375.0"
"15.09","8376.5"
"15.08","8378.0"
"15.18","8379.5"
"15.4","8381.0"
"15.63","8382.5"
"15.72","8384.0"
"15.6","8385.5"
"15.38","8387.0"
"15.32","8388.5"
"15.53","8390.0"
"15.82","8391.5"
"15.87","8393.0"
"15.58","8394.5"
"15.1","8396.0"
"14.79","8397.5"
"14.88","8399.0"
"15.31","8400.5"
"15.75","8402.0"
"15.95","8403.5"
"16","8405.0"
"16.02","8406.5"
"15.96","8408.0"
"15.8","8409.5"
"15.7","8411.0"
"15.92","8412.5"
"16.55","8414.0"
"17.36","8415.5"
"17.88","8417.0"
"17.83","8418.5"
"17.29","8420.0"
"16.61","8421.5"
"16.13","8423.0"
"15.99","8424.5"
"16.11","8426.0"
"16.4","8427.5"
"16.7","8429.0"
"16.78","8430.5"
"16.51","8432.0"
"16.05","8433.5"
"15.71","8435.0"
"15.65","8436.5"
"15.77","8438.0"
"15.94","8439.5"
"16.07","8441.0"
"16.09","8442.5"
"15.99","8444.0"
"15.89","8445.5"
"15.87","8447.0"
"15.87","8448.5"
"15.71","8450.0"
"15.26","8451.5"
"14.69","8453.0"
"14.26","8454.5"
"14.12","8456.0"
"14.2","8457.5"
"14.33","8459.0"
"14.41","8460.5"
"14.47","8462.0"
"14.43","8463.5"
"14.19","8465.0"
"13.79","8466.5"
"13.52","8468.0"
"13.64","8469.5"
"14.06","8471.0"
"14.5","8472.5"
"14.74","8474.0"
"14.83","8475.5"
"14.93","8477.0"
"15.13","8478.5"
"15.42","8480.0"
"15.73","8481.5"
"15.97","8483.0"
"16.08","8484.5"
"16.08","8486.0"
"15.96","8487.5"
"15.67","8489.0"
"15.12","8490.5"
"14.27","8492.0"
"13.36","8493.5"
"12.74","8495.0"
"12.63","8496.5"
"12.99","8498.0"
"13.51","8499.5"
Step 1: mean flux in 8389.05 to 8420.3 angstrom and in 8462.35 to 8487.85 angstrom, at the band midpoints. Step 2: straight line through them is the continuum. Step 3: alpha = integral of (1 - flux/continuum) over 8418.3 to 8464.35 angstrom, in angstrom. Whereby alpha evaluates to -0.8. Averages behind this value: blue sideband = 16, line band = 15.7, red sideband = 14.9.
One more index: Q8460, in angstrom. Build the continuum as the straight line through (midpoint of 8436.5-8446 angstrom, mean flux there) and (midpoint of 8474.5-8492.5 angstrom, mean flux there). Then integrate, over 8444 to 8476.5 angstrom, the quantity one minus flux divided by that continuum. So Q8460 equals 2.2 angstrom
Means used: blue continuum 15.9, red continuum 15.4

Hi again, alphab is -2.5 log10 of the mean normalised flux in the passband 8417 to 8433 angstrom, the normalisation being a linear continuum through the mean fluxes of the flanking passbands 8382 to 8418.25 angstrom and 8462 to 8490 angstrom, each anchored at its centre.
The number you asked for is -0.077 mag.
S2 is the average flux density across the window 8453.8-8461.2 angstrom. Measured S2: 14.3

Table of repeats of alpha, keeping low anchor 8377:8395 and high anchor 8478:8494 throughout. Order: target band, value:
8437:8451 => -0.4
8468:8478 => 0.6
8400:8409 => -0.2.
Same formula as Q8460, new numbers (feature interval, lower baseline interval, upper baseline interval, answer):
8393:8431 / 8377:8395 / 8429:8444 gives -0.9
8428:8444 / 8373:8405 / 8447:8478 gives -1.4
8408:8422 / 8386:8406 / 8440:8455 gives -1.1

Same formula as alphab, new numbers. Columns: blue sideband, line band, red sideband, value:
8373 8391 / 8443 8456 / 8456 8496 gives -0.04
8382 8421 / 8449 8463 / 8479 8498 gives 0.05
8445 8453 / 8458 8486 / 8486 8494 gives 0.04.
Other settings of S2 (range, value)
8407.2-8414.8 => 16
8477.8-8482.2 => 15.4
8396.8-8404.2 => 15.3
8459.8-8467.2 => 14.3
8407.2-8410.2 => 15.9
